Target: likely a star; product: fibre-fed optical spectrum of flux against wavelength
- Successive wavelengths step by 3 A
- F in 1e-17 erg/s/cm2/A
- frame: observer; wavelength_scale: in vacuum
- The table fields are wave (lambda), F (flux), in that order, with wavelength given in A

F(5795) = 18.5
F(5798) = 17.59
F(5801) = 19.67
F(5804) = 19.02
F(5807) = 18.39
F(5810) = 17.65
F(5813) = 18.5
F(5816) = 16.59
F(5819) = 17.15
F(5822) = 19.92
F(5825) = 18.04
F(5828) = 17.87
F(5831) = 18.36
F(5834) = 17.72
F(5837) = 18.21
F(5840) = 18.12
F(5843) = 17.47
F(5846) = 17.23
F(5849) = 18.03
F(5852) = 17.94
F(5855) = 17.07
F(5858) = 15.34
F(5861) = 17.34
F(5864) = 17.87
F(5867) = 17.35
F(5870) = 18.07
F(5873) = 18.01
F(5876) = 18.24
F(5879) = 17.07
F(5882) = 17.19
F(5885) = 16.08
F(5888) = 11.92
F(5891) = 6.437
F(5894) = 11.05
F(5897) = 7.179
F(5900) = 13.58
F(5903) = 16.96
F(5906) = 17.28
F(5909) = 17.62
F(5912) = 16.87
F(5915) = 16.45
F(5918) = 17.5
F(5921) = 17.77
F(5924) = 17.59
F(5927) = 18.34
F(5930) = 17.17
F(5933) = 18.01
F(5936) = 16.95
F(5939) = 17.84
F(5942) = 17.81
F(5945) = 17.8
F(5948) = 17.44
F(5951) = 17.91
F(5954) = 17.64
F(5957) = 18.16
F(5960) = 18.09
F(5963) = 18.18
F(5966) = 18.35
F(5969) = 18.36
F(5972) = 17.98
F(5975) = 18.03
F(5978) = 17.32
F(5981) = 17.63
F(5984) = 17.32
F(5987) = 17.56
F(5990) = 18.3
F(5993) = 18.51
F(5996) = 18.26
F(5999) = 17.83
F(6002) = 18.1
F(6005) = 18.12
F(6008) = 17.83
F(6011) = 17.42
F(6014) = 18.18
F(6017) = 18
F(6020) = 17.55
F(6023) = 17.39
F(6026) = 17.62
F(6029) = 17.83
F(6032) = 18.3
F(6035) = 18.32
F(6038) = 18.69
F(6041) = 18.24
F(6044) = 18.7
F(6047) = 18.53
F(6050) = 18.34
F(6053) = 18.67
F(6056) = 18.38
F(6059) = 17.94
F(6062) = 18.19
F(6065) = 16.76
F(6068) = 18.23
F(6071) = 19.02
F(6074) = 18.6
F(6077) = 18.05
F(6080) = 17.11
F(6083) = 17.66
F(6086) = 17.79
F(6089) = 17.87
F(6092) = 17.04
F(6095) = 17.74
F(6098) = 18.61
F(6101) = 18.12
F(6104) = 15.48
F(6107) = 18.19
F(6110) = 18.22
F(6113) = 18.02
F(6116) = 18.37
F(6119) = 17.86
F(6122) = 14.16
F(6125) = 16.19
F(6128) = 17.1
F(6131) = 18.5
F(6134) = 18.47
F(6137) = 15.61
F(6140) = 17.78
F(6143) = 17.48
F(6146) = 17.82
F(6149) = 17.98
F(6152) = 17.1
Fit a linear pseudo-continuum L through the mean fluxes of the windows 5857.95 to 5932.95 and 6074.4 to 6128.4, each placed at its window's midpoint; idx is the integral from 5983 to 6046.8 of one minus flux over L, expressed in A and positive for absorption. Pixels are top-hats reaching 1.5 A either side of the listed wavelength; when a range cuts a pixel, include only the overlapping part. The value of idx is -4.63 A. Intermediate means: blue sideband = 15.9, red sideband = 17.5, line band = 18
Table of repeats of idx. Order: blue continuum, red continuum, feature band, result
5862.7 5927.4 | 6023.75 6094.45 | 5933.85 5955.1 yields -1.6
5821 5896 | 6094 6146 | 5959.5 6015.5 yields -3.1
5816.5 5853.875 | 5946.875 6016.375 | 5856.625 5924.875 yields 8.7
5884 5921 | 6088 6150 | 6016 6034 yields -2.0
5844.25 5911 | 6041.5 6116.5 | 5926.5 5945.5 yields -1.5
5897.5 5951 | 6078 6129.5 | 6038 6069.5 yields -1.7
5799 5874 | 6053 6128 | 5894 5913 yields 3.5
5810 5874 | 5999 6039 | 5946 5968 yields -0.1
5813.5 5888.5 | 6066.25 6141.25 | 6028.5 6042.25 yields -0.6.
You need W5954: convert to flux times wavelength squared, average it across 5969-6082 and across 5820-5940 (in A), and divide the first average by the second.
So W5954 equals 1.14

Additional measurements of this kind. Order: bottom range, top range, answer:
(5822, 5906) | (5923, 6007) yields 1.14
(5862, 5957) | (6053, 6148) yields 1.15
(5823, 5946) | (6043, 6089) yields 1.16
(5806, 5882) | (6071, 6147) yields 1.08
